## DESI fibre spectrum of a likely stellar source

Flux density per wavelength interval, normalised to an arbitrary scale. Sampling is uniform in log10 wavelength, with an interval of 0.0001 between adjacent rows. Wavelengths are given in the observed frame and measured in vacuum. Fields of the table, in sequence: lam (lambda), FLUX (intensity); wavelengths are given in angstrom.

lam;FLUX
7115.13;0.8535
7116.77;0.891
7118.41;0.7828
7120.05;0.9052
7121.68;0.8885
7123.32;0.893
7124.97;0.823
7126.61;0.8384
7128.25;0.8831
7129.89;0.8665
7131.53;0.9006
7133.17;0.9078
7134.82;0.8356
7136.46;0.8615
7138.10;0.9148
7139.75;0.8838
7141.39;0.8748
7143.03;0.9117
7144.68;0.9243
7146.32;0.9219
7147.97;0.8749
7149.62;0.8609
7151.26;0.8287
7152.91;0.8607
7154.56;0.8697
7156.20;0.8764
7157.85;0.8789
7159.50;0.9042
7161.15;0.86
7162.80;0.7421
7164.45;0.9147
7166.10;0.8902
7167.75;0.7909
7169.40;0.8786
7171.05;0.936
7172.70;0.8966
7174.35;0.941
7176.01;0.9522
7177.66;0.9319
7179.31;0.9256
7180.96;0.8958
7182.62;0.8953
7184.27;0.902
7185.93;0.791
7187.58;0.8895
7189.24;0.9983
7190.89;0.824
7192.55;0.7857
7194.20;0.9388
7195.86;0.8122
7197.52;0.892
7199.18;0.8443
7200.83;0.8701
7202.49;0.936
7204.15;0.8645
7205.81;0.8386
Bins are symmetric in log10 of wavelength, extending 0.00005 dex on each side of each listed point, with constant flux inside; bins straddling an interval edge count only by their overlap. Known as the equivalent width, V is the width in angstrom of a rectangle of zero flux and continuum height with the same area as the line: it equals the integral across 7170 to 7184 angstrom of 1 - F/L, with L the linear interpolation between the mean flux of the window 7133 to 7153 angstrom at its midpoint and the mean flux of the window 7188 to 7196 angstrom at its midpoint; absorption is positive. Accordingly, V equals -0.7 angstrom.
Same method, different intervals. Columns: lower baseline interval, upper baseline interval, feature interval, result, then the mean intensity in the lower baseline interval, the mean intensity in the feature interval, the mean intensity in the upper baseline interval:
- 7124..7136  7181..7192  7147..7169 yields 0.4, 0.865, 0.858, 0.881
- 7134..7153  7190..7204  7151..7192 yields -0.5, 0.88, 0.883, 0.864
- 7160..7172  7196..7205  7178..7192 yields -0.3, 0.861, 0.89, 0.876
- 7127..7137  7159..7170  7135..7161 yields -0.5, 0.875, 0.882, 0.852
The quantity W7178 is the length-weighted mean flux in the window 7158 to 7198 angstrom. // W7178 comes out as 0.883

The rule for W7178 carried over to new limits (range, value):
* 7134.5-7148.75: 0.892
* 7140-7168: 0.872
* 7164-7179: 0.904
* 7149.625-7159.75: 0.867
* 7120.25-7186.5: 0.881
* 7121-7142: 0.874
